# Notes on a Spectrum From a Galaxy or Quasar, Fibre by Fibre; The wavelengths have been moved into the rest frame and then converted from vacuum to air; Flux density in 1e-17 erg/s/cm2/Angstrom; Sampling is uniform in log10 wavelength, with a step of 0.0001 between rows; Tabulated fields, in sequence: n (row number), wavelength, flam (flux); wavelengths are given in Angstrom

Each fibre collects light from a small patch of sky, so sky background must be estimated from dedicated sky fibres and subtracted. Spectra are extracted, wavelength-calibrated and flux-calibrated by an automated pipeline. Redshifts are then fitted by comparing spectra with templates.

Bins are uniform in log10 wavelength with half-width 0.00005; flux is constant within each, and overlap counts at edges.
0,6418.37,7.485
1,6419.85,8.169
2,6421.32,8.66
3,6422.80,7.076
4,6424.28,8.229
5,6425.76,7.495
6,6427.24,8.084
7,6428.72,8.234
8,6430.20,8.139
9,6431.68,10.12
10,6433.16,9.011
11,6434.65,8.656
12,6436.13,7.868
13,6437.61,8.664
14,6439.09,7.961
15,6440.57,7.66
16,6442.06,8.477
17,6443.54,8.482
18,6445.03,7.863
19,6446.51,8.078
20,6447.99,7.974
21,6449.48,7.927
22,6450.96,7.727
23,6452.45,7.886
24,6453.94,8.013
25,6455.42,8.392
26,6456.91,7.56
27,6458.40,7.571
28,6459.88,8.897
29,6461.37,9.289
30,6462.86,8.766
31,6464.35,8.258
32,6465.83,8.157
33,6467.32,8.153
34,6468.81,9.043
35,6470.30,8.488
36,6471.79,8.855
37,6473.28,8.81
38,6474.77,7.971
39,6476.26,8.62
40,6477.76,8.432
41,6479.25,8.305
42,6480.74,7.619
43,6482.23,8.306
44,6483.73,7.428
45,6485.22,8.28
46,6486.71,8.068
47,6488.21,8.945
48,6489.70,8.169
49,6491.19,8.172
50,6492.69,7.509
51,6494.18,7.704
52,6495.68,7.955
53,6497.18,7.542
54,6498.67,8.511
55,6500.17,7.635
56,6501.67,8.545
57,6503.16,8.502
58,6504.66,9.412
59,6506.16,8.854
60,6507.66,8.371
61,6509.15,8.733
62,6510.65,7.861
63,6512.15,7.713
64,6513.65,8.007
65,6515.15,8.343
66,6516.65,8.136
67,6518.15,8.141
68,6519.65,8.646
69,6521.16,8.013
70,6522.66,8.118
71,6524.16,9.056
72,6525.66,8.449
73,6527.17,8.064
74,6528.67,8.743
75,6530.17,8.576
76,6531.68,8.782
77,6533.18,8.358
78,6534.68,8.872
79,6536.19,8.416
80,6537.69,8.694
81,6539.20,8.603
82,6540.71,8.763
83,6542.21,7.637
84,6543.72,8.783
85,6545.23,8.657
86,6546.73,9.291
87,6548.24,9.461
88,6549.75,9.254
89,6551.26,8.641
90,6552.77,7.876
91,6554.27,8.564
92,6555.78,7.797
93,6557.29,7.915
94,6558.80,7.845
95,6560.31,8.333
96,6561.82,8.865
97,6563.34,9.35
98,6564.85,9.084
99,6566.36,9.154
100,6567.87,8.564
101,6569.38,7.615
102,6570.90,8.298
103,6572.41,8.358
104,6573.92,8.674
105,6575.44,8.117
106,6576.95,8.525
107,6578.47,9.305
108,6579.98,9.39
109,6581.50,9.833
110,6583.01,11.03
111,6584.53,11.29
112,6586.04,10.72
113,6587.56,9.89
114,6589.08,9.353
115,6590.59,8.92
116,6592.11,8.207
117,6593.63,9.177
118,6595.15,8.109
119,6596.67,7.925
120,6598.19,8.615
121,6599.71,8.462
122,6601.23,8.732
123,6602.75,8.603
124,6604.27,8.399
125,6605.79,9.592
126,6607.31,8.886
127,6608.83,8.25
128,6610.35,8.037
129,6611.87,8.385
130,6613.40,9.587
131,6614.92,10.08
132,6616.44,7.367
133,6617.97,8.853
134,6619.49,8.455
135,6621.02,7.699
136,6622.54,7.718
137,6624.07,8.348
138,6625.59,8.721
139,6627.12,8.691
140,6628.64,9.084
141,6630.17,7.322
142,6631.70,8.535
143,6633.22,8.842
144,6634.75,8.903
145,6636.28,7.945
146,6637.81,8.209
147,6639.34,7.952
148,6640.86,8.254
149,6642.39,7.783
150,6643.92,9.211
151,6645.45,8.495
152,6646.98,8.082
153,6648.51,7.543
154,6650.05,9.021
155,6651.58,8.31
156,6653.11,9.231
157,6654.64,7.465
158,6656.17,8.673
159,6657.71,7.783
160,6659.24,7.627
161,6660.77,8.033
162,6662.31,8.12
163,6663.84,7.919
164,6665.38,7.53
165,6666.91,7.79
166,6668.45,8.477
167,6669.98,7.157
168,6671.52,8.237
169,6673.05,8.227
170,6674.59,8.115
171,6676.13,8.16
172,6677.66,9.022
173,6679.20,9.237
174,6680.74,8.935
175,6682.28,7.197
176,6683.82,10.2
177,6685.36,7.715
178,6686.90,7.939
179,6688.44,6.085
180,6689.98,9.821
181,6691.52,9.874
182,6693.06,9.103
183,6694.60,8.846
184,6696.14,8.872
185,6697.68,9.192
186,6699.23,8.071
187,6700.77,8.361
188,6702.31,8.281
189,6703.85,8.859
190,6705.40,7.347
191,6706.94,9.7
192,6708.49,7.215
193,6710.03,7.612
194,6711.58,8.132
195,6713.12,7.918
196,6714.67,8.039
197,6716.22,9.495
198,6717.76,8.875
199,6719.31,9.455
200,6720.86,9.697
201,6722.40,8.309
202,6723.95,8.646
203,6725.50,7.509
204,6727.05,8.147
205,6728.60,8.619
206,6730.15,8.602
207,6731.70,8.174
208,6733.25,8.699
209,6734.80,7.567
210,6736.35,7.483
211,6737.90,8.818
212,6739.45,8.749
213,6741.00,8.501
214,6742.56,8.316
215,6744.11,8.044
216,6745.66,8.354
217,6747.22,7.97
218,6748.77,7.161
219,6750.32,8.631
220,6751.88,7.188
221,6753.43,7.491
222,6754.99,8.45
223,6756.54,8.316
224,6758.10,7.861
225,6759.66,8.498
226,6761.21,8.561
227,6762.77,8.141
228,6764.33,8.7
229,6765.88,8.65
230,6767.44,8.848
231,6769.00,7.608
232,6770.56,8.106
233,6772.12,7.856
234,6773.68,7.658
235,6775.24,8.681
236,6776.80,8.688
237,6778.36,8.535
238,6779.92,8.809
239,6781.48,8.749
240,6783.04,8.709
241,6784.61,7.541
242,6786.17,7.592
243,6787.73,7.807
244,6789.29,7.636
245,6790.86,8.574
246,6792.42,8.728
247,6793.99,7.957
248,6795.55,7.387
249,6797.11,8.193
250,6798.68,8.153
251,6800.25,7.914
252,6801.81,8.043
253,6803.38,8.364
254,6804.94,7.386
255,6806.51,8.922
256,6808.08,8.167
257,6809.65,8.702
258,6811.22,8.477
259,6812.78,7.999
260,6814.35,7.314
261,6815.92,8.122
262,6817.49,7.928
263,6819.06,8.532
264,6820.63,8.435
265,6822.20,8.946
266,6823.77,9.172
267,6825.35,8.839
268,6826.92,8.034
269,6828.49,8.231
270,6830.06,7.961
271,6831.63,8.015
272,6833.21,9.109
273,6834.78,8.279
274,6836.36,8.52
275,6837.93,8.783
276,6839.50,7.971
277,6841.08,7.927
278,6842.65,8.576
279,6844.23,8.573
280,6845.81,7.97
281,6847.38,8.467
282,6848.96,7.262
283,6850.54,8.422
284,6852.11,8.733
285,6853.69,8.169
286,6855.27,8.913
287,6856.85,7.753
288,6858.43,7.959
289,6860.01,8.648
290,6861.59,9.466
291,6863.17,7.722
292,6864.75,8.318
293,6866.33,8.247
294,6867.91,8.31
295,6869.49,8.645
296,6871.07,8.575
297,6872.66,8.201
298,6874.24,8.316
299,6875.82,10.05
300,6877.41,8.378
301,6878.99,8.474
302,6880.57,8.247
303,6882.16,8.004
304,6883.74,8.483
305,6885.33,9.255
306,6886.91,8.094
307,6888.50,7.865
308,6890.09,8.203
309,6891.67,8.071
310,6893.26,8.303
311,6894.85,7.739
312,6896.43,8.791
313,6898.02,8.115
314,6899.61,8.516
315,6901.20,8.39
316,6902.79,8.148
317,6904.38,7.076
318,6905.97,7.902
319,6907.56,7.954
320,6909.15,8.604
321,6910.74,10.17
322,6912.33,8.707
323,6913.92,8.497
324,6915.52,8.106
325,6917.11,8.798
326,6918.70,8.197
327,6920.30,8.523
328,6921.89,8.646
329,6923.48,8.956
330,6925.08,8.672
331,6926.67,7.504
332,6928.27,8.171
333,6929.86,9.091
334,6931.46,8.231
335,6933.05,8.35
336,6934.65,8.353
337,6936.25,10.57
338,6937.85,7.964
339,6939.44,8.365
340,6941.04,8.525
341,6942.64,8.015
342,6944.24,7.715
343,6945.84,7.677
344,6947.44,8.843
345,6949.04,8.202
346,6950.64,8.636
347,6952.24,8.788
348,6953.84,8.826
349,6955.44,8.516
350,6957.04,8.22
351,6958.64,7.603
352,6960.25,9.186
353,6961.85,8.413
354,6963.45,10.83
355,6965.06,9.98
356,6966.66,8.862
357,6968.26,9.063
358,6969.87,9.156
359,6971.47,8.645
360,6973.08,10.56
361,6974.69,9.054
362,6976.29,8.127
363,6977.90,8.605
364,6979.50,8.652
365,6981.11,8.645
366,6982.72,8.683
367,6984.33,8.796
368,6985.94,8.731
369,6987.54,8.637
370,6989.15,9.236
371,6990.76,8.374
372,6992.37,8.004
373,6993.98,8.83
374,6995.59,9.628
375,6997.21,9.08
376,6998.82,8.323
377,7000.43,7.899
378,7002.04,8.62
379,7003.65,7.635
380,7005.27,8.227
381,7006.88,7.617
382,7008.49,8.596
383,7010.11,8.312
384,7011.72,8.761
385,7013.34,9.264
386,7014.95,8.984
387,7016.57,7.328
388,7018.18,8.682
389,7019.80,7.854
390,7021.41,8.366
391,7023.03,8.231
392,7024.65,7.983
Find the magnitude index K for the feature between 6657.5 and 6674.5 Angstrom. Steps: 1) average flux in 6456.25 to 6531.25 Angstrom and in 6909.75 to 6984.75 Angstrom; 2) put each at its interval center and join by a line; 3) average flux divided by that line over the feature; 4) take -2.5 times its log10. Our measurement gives 0.07 mag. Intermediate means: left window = 8.31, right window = 8.7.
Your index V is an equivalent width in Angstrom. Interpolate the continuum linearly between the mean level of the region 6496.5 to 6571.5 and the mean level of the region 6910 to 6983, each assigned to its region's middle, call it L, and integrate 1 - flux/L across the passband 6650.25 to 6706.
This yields 1.4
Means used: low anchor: 8.47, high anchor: 8.69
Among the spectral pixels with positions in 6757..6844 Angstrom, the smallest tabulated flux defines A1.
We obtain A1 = 7.314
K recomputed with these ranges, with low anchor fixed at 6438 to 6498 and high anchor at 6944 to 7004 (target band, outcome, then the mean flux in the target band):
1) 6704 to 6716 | 0.05 mag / 8.1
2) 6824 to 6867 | 0.03 mag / 8.34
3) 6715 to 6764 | 0.02 mag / 8.33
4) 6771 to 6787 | 0.03 mag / 8.28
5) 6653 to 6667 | 0.06 mag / 7.97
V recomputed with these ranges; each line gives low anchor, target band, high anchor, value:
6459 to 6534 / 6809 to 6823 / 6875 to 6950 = 0.22 Angstrom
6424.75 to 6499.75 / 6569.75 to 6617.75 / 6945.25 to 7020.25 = -3.52 Angstrom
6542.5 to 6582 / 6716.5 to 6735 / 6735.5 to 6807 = -0.67 Angstrom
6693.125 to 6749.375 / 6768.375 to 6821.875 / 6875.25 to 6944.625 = 1.54 Angstrom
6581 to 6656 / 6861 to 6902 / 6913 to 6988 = 1.23 Angstrom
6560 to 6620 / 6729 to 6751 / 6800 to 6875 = 0.85 Angstrom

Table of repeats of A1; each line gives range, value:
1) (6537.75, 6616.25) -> 7.615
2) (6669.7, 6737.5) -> 6.085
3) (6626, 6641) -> 7.322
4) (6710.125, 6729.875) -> 7.509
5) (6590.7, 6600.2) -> 7.925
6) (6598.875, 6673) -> 7.157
